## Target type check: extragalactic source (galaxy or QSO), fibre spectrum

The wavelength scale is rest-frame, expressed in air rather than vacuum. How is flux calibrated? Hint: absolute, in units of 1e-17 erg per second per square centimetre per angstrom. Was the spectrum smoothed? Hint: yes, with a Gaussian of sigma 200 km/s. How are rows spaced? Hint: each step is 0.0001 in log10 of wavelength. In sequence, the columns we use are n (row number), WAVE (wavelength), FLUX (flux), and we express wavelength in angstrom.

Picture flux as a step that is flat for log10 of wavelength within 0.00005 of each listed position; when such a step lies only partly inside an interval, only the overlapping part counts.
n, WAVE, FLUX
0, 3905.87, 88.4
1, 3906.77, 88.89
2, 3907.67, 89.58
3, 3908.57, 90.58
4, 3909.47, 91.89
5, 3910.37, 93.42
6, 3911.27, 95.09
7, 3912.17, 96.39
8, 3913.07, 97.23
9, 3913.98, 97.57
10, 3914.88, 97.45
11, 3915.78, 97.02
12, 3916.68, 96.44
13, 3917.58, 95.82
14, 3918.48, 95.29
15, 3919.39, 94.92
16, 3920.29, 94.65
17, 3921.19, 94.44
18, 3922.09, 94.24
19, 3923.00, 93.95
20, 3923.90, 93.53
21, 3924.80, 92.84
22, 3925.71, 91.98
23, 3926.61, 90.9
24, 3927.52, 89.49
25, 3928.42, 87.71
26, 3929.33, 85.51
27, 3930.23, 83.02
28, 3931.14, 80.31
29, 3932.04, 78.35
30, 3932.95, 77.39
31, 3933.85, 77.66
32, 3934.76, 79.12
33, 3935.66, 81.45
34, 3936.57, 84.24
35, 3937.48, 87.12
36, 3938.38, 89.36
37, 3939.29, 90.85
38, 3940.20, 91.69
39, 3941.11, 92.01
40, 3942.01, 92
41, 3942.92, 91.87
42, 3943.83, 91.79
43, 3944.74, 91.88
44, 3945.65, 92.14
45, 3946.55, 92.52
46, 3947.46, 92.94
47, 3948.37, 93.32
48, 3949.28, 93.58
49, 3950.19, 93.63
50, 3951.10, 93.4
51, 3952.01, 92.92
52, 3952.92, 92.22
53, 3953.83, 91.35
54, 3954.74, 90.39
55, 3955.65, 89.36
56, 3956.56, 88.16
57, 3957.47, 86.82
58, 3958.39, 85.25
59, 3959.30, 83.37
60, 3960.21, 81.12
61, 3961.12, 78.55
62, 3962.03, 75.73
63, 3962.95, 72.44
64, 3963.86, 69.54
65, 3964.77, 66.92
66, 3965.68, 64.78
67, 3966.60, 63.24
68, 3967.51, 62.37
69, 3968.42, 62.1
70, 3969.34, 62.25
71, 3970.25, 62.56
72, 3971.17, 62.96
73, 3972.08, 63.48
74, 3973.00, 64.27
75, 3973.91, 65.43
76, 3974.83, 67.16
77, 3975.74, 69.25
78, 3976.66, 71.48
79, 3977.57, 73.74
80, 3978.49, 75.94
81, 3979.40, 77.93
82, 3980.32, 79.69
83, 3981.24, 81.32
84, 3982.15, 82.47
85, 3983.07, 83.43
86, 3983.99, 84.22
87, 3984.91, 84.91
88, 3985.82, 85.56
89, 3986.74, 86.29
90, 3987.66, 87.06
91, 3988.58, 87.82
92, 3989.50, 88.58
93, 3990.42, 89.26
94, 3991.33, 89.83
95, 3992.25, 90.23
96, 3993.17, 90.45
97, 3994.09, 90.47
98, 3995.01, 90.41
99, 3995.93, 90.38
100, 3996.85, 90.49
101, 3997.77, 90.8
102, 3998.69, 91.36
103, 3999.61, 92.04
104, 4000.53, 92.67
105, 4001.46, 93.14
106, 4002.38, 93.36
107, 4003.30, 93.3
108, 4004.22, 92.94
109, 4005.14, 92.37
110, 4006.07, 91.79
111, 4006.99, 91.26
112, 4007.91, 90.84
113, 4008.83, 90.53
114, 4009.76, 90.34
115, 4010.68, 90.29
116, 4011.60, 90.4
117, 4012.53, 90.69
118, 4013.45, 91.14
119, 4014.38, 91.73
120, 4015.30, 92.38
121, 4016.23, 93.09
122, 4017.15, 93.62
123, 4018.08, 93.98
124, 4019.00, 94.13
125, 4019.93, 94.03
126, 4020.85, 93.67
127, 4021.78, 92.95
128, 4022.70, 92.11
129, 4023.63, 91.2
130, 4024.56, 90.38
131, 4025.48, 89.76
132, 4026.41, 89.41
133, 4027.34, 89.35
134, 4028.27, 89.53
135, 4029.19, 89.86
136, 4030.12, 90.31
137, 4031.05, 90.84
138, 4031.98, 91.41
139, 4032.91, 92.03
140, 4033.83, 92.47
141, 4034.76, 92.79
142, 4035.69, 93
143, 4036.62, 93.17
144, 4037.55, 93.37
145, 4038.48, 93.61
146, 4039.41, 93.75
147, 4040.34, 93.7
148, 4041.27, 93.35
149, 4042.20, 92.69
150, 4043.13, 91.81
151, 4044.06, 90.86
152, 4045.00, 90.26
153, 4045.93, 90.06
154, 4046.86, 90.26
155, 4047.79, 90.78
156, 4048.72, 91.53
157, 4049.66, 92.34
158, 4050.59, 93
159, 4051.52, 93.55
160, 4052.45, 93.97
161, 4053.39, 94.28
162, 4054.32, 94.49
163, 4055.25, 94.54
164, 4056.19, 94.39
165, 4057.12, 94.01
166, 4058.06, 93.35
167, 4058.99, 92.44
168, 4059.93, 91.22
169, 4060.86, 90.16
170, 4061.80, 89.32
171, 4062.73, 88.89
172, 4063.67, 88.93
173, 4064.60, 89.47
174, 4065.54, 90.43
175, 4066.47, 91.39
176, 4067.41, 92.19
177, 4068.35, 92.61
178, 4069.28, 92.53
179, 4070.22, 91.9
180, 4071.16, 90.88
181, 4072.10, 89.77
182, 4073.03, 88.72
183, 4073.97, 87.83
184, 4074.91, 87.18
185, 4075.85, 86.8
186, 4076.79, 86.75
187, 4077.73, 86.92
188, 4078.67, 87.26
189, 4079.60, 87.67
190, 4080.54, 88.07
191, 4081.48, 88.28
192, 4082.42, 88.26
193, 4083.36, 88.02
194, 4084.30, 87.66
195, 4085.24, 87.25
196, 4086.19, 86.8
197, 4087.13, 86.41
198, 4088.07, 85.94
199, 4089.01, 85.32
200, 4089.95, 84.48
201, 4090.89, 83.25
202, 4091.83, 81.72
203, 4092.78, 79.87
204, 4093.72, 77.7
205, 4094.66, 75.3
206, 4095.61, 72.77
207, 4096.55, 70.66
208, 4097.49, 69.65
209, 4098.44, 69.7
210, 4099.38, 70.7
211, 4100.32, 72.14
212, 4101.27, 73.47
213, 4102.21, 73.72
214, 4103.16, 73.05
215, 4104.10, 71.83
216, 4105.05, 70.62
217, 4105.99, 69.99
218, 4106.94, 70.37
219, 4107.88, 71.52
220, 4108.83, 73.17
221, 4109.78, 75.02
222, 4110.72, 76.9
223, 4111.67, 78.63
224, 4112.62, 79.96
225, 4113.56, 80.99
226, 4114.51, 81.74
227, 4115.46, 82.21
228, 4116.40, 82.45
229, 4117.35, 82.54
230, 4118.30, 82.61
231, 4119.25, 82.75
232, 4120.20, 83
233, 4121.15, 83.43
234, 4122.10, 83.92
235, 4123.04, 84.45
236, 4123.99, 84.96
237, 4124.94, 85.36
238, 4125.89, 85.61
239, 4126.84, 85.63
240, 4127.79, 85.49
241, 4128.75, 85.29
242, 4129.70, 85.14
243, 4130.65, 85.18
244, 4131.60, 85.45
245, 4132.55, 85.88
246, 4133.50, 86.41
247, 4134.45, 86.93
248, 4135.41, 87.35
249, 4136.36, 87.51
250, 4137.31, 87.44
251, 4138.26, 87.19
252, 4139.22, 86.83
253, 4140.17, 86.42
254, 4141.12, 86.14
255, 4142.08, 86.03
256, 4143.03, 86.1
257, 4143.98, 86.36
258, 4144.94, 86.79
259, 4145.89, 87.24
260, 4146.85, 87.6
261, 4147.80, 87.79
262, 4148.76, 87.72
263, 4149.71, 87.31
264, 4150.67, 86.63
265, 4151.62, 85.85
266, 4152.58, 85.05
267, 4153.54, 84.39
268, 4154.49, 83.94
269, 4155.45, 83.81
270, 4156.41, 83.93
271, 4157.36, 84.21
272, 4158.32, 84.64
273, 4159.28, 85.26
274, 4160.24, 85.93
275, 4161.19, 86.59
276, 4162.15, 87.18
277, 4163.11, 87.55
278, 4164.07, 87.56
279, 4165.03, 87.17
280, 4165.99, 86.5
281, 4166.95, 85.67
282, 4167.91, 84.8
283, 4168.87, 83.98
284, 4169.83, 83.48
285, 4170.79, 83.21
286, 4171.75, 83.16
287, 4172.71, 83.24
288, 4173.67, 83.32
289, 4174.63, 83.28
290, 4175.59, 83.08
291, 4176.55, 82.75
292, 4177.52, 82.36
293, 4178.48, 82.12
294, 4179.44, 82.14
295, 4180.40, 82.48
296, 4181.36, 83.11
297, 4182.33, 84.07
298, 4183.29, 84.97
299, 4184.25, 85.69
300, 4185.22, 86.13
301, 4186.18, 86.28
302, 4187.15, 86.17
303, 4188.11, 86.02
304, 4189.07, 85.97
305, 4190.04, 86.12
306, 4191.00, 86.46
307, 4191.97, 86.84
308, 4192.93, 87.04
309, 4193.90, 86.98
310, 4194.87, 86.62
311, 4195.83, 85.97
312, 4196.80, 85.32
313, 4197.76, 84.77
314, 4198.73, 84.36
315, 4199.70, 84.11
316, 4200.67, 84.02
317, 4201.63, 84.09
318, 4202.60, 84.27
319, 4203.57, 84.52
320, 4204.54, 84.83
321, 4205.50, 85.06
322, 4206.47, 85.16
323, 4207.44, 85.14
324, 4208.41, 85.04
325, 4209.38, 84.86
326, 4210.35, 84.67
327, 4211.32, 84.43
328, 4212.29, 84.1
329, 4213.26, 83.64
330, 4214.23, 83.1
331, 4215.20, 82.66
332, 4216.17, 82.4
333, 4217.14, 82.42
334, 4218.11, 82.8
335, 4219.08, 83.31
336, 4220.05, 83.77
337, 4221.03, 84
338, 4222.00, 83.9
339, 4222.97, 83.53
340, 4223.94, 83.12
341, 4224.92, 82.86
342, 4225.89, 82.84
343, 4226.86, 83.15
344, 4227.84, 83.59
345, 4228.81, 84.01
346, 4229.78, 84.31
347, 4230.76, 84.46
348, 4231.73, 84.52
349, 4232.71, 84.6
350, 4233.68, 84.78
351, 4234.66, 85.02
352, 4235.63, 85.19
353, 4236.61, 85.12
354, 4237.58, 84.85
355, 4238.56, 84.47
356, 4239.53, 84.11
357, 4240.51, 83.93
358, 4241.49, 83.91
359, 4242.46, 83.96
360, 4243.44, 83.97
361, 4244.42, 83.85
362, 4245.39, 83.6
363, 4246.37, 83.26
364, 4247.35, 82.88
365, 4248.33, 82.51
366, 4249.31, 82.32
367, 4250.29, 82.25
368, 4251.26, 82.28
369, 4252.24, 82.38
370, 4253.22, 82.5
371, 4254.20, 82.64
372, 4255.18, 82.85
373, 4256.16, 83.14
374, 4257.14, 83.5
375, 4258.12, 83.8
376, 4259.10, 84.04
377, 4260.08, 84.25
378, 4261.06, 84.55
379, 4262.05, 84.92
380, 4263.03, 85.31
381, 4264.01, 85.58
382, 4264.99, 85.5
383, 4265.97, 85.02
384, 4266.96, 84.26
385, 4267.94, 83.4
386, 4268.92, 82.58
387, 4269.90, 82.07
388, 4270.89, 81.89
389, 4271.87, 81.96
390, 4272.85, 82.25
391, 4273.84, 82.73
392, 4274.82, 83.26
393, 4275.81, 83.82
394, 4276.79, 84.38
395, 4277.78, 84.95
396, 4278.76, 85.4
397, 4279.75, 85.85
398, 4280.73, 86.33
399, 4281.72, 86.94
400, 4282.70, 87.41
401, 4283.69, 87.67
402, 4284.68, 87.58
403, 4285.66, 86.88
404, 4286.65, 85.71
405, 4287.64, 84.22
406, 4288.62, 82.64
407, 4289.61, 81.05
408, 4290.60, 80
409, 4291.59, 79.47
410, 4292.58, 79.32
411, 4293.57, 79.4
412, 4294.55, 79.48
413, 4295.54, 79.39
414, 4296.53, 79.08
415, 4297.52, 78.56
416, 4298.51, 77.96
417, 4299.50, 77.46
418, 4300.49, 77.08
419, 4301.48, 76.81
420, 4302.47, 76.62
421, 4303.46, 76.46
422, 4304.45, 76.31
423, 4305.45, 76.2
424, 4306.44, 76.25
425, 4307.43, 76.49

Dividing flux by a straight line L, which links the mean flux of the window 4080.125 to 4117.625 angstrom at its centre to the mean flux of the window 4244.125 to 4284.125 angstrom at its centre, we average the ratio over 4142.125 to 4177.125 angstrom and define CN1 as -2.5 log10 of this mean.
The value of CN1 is -0.06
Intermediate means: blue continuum 78.7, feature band 85.4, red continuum 83.9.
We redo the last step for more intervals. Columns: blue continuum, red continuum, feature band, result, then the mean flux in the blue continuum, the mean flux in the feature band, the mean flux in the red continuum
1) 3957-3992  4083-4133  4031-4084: -0.163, 75.9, 91.1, 79.9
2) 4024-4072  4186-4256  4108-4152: 0.048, 91.8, 84.4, 84.2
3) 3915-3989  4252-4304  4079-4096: -0.014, 83.4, 84.2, 82.7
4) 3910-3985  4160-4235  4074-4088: -0.038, 84.1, 87.3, 84.5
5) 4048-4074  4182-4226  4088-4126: 0.149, 91.8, 78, 84.7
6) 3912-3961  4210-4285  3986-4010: -0.021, 90.1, 90.6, 83.9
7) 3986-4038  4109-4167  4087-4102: 0.131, 91.2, 77.2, 84.9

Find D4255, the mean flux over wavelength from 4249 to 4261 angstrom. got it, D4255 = 83.1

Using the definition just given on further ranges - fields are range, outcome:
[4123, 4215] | 85.3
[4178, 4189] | 84.6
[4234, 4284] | 84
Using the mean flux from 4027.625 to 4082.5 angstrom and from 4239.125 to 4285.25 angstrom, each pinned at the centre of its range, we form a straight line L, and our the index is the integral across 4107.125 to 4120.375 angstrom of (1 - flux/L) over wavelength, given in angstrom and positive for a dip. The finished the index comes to 1.5 angstrom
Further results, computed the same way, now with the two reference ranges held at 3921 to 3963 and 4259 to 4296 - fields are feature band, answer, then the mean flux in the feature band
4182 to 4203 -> -0.2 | 85.6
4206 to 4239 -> 0.2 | 84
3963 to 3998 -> 4.0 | 77.5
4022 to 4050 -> -1.5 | 91.5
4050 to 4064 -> -1.0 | 92.5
